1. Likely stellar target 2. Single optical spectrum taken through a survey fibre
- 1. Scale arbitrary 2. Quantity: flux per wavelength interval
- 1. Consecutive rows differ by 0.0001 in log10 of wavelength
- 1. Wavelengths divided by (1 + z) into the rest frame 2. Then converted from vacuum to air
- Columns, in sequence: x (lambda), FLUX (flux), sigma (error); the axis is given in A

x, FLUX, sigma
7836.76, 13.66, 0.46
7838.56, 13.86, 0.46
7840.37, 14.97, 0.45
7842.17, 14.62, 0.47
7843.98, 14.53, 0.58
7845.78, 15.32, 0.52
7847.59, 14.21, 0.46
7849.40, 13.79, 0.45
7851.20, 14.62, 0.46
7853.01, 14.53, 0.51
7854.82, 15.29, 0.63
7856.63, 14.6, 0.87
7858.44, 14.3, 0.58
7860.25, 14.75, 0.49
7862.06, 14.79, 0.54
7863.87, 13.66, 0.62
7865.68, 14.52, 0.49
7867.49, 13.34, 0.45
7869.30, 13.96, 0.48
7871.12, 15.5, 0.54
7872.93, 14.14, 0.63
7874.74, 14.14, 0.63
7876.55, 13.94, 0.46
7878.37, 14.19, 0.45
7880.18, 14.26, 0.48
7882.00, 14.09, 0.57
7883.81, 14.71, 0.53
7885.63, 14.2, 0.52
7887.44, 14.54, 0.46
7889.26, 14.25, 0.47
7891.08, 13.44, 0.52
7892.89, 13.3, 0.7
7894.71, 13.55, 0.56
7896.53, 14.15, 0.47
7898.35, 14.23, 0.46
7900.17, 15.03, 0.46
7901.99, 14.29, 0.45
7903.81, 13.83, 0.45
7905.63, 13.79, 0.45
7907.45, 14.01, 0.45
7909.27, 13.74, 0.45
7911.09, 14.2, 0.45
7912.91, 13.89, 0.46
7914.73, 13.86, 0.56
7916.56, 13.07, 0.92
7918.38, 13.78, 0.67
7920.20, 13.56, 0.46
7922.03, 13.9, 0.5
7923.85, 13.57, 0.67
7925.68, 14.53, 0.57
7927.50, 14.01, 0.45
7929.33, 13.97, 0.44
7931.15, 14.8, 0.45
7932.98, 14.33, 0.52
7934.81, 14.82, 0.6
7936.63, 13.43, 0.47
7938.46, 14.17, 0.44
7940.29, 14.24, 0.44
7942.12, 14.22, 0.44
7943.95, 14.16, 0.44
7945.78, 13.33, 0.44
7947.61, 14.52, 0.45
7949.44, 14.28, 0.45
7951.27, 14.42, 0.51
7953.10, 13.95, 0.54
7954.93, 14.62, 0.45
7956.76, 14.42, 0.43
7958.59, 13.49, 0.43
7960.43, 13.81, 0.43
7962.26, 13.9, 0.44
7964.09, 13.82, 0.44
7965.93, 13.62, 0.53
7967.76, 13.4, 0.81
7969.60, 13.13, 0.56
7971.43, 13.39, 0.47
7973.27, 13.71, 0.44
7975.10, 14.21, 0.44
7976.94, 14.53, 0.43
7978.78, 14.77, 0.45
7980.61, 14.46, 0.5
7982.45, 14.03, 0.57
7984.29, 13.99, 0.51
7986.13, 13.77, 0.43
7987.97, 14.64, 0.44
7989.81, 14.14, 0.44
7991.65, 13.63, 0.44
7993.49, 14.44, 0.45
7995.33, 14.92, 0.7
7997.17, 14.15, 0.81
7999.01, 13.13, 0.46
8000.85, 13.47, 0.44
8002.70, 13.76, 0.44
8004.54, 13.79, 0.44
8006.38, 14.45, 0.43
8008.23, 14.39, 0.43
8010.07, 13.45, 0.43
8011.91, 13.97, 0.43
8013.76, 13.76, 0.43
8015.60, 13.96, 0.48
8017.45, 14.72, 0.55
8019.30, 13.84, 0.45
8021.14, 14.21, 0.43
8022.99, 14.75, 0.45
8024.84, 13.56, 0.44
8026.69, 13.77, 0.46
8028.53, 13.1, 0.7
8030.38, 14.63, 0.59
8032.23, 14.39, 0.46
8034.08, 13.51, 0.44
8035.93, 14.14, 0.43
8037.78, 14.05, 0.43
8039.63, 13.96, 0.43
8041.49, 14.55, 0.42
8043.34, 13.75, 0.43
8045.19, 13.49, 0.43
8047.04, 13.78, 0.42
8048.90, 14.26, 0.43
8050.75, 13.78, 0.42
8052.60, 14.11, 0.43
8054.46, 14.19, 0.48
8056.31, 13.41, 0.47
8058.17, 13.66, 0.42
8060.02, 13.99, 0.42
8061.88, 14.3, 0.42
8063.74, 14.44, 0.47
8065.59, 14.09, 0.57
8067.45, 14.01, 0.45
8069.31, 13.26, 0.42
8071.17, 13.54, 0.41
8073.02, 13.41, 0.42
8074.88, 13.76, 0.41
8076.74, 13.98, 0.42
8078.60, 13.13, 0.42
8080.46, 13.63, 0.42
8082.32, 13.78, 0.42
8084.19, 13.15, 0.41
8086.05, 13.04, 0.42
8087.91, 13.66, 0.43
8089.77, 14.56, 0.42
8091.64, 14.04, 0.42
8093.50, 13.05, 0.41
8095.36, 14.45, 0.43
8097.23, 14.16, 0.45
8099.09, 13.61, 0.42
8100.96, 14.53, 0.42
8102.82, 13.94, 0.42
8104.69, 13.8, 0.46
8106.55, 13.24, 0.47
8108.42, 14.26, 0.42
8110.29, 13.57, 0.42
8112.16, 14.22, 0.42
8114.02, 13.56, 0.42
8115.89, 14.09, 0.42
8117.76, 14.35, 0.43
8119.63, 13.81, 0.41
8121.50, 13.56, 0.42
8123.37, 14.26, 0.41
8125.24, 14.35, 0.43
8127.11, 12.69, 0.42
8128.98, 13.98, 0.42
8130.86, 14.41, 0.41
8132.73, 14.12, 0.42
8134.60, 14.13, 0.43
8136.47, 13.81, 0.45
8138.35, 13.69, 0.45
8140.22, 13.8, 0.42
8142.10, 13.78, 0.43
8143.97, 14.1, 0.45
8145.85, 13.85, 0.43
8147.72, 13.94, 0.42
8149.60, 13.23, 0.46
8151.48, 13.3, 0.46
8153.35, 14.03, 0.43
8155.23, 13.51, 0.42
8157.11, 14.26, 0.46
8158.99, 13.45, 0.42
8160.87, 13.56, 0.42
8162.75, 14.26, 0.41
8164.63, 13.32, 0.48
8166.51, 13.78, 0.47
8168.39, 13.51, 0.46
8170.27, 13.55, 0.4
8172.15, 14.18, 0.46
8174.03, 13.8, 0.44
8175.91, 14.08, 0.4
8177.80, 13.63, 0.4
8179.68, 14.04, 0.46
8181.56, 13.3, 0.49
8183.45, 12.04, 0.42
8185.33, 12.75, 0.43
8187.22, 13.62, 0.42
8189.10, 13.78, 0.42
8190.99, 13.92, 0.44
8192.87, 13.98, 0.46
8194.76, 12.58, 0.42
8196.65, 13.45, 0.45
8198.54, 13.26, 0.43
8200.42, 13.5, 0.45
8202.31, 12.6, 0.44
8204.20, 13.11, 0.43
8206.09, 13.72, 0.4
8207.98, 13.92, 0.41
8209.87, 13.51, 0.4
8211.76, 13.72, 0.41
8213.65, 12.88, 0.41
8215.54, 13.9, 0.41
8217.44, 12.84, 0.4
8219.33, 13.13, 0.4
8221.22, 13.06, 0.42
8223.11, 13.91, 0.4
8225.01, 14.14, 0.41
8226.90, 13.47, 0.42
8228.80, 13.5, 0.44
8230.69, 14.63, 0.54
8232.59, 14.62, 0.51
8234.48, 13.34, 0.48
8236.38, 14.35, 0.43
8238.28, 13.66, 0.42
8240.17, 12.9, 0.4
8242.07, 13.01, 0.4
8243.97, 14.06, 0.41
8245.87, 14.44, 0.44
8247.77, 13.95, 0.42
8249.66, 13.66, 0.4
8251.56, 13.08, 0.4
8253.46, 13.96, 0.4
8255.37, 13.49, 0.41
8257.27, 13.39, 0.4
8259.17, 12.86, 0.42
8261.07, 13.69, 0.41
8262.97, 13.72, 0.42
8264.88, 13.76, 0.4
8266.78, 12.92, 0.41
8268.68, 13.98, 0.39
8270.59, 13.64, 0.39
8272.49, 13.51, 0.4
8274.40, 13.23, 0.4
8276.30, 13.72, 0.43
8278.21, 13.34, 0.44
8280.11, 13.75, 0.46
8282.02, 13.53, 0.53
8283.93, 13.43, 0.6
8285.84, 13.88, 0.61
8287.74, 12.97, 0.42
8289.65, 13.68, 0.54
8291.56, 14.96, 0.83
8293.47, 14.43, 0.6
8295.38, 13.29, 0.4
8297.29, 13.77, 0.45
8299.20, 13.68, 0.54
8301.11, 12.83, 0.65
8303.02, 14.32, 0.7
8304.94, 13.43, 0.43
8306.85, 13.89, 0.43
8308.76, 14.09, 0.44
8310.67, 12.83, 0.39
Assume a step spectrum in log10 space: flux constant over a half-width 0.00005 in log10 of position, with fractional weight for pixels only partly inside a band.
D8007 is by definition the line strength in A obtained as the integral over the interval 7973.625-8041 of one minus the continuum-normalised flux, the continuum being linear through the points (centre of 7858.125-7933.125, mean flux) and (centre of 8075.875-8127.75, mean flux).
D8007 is -0.6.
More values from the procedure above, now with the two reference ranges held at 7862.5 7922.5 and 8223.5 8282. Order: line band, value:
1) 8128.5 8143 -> -0.19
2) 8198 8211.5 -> 0.31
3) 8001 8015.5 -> 0.00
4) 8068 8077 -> 0.18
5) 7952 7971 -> 0.21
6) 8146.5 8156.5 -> 0.10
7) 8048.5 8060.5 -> -0.03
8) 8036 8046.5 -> -0.07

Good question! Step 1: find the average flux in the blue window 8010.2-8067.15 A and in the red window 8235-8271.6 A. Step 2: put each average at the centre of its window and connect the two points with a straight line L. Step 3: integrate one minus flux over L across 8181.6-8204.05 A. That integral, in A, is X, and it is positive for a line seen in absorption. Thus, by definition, 0.8 A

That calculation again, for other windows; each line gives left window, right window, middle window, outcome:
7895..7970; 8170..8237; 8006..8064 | -0.7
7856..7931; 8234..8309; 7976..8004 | -0.3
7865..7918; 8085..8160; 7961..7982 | 0.1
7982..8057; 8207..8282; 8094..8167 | -0.3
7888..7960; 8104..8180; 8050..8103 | 0.3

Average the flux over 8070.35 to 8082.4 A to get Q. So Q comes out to 13.6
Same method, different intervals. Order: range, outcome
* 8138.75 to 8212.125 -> 13.6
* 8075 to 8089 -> 13.5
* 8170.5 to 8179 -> 13.9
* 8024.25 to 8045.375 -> 13.9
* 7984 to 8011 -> 14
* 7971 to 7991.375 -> 14.1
